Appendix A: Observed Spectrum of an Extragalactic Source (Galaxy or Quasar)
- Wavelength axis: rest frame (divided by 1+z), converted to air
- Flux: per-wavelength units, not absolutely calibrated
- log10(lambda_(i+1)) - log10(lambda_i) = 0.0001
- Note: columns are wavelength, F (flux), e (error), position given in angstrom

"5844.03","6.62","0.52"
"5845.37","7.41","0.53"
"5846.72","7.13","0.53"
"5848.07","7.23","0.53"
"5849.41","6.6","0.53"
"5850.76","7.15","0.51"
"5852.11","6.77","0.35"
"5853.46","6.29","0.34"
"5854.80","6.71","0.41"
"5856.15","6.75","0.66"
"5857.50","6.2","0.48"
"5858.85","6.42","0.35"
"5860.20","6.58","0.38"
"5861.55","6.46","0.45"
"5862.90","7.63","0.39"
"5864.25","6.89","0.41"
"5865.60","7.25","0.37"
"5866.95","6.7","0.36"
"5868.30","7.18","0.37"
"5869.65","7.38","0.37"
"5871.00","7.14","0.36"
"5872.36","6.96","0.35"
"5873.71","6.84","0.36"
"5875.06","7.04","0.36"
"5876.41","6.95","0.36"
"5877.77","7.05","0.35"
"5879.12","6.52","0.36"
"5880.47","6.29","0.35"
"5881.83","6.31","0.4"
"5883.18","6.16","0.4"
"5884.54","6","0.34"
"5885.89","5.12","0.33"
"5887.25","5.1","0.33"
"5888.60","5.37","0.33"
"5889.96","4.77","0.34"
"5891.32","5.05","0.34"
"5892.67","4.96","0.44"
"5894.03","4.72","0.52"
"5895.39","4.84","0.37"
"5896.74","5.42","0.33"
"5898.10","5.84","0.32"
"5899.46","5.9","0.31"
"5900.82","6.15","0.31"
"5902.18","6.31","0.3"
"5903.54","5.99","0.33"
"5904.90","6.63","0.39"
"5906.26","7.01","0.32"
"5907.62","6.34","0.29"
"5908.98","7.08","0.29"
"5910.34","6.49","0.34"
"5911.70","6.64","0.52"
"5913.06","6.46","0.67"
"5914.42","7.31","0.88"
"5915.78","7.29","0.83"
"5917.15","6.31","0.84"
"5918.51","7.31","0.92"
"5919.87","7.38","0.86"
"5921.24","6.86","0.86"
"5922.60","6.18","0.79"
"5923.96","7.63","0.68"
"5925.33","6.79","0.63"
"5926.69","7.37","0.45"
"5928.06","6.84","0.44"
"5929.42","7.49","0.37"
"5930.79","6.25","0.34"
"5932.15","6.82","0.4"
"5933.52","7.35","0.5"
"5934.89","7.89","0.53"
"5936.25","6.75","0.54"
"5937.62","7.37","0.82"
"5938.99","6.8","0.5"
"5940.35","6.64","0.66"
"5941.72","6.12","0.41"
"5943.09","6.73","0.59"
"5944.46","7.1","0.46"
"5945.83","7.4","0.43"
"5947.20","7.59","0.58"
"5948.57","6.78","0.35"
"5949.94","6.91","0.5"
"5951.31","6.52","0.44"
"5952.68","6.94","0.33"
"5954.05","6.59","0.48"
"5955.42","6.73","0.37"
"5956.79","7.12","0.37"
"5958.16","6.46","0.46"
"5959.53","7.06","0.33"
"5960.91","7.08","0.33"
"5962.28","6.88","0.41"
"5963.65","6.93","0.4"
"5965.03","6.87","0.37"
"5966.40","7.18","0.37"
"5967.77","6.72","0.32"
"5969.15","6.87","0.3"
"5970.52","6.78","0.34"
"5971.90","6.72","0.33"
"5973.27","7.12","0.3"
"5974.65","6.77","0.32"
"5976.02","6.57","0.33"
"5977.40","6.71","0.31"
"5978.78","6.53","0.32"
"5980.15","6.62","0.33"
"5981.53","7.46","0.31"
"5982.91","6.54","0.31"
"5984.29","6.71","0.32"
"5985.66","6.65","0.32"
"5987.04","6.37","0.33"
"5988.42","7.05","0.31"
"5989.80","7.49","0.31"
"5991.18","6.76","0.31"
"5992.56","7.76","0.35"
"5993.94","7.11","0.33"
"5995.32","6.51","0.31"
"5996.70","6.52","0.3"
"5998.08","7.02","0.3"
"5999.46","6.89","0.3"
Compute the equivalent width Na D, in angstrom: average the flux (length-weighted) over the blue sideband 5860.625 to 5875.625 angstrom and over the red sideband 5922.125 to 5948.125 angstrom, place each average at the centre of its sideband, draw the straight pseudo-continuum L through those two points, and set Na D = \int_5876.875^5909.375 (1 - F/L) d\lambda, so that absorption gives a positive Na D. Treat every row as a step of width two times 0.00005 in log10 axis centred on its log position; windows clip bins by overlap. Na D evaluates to 5.35 angstrom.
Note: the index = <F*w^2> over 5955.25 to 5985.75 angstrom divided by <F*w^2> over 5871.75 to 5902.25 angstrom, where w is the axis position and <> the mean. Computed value 1.19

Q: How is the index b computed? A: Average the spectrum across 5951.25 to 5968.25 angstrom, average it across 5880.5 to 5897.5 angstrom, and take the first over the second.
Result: 1.28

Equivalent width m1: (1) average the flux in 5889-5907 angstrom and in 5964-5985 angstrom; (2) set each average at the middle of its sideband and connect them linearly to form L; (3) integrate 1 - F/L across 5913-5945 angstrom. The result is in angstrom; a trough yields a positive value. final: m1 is -4.4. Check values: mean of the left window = 5.66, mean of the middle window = 6.97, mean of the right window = 6.81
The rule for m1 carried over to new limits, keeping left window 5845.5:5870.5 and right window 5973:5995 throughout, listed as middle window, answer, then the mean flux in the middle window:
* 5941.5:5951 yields -0.1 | 6.97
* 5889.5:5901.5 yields 2.7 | 5.3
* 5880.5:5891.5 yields 2.1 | 5.55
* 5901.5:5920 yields 0.4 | 6.74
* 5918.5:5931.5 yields -0.2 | 7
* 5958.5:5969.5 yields -0.1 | 6.93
